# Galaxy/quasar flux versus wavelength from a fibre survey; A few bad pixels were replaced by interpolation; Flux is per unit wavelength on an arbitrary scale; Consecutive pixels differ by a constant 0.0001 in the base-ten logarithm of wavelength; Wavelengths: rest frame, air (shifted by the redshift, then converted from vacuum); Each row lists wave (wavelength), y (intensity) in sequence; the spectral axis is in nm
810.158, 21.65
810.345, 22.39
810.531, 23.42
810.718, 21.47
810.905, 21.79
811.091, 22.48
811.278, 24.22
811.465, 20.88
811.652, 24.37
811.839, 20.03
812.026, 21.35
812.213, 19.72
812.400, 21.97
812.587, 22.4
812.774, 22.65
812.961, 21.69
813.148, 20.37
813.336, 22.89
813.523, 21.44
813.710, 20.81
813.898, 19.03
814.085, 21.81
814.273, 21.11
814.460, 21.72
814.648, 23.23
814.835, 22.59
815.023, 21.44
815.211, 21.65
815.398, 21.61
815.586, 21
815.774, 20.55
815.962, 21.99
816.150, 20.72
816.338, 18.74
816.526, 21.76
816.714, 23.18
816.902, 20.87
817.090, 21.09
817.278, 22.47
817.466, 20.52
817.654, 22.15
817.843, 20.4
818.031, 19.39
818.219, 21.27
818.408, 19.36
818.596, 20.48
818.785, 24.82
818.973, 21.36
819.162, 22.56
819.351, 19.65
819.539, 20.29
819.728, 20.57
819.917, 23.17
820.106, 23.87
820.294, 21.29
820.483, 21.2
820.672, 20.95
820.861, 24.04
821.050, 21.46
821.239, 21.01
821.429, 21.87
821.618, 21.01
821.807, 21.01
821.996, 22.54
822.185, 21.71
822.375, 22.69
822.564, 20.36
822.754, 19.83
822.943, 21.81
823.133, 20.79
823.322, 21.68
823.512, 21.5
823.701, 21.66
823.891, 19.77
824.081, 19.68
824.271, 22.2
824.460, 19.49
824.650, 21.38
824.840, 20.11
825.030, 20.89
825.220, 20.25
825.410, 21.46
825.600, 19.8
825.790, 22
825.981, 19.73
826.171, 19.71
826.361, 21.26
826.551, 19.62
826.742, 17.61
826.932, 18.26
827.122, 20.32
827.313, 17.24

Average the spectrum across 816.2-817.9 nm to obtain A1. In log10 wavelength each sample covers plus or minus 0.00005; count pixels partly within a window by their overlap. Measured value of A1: 21.2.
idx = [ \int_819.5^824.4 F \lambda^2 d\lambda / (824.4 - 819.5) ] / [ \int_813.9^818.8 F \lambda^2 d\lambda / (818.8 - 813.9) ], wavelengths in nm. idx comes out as 1.0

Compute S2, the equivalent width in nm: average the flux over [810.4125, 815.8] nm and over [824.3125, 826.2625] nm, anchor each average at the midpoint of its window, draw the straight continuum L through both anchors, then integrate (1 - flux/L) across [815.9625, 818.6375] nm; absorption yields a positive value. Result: 0.05 nm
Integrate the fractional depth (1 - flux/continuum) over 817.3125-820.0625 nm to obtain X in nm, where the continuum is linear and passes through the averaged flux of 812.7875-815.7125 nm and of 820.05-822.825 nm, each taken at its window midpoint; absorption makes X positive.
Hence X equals 0.047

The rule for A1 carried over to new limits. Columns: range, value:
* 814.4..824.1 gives 21.4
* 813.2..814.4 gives 21.2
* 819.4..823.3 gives 21.6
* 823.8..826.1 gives 20.6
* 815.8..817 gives 21.2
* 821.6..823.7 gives 21.4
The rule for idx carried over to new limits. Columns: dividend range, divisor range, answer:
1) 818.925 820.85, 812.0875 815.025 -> 1.02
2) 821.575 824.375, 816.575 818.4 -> 1.02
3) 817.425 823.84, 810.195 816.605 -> 1.01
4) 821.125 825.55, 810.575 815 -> 0.99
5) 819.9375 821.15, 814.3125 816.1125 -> 1.04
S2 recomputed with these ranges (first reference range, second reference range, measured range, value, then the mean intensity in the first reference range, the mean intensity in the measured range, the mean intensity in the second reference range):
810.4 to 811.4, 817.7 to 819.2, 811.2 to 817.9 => 0.125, 22.6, 21.5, 21.2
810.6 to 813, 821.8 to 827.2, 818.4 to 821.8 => -0.089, 21.9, 21.7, 20.7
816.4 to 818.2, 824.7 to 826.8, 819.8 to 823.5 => -0.164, 21.3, 21.7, 20.3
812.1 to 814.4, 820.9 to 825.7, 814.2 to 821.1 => -0.083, 21.3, 21.5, 21.1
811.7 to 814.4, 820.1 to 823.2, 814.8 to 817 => 0.008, 21.3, 21.3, 21.6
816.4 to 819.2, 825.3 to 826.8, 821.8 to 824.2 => -0.061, 21.4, 21.2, 20.2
